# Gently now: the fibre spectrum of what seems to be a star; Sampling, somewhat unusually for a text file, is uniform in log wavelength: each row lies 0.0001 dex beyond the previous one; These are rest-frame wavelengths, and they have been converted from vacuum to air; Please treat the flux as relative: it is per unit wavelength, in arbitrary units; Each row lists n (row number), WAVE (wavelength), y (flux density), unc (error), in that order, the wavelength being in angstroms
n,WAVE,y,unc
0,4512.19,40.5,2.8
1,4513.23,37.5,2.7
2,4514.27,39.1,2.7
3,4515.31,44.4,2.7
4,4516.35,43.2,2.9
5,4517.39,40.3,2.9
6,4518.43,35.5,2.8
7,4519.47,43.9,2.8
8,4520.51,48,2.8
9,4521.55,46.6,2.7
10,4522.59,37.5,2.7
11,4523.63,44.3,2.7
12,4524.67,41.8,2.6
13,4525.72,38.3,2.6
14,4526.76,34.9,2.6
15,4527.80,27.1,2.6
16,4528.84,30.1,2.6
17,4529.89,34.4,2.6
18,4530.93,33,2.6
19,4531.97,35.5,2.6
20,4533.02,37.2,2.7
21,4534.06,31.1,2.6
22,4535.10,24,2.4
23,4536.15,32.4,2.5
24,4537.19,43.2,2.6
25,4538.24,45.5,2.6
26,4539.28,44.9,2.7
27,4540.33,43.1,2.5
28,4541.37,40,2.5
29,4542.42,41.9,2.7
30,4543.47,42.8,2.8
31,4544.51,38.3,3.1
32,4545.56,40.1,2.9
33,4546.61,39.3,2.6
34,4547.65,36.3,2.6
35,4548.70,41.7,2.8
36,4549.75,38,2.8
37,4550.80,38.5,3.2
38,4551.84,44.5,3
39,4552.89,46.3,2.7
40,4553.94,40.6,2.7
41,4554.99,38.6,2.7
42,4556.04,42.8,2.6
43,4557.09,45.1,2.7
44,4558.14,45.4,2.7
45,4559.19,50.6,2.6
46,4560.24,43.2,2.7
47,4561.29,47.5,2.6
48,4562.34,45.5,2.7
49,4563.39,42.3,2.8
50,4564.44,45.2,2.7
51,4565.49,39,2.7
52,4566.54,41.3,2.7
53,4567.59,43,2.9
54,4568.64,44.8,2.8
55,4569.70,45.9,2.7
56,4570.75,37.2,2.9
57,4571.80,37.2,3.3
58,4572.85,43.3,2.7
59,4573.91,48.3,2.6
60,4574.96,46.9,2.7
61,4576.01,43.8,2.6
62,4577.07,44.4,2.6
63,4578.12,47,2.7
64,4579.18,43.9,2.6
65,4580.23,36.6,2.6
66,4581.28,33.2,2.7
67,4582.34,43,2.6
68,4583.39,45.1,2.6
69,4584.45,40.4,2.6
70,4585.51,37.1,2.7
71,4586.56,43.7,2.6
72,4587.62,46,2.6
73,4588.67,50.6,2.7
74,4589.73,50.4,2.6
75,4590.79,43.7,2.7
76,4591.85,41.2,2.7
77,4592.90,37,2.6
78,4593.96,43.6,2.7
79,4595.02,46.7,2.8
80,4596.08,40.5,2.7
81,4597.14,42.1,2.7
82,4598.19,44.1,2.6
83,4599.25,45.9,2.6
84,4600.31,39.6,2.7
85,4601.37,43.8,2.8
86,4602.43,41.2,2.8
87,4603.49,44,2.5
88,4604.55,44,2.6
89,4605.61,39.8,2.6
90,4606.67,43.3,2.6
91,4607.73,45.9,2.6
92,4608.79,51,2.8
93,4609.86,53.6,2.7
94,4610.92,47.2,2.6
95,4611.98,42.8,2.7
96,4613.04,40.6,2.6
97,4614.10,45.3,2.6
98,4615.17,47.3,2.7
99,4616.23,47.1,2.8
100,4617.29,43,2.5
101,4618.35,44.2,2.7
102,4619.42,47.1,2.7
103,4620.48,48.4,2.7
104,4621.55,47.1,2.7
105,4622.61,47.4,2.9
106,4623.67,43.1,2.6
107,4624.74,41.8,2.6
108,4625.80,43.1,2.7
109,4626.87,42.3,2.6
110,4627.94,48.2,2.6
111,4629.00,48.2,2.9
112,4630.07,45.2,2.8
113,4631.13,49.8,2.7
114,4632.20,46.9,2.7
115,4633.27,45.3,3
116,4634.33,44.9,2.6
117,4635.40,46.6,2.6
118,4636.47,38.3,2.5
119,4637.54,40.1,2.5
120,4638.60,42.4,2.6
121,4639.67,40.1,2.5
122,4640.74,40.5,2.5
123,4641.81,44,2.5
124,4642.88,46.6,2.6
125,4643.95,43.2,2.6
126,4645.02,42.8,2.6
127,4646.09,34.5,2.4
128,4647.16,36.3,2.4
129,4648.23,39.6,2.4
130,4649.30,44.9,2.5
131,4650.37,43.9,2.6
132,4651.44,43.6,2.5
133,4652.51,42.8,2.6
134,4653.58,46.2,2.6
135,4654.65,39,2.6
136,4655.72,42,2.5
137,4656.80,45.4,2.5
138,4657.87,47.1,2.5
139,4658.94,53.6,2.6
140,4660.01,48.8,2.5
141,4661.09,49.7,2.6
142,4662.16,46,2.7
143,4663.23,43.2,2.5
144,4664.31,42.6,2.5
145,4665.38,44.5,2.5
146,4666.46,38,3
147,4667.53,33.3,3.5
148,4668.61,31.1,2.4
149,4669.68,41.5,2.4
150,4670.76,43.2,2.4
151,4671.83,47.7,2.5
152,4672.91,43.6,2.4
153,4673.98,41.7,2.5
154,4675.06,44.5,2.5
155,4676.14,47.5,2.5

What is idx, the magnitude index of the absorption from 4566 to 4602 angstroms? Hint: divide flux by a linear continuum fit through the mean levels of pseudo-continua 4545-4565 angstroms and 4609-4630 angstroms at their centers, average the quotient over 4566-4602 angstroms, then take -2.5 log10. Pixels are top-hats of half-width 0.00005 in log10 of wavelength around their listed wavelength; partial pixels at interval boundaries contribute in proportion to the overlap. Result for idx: 0.03 mag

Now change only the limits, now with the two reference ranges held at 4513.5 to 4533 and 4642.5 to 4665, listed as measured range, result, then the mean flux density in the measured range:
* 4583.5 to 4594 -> -0.05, 43.4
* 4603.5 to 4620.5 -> -0.08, 45.5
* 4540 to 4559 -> -0.04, 41.4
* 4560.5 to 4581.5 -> -0.06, 43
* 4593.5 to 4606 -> -0.03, 43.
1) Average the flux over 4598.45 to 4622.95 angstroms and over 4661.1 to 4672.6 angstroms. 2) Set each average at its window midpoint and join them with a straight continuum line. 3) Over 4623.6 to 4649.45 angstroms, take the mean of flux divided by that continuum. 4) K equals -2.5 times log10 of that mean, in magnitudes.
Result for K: 0.01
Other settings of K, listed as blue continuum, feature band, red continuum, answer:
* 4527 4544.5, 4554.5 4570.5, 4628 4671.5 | -0.151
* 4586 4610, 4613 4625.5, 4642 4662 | -0.030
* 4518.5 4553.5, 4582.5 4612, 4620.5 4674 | -0.068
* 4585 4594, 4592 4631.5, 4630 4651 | -0.034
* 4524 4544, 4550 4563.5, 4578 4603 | -0.119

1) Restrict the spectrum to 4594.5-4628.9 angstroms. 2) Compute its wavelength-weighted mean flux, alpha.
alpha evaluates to 44.8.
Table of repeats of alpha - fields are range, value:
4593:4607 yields 42.8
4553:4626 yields 43.9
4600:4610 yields 44.4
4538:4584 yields 42.5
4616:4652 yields 43.8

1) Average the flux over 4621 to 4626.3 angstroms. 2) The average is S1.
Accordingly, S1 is 44.5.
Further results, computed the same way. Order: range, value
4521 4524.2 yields 42.9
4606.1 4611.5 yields 48.1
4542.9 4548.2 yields 39.4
